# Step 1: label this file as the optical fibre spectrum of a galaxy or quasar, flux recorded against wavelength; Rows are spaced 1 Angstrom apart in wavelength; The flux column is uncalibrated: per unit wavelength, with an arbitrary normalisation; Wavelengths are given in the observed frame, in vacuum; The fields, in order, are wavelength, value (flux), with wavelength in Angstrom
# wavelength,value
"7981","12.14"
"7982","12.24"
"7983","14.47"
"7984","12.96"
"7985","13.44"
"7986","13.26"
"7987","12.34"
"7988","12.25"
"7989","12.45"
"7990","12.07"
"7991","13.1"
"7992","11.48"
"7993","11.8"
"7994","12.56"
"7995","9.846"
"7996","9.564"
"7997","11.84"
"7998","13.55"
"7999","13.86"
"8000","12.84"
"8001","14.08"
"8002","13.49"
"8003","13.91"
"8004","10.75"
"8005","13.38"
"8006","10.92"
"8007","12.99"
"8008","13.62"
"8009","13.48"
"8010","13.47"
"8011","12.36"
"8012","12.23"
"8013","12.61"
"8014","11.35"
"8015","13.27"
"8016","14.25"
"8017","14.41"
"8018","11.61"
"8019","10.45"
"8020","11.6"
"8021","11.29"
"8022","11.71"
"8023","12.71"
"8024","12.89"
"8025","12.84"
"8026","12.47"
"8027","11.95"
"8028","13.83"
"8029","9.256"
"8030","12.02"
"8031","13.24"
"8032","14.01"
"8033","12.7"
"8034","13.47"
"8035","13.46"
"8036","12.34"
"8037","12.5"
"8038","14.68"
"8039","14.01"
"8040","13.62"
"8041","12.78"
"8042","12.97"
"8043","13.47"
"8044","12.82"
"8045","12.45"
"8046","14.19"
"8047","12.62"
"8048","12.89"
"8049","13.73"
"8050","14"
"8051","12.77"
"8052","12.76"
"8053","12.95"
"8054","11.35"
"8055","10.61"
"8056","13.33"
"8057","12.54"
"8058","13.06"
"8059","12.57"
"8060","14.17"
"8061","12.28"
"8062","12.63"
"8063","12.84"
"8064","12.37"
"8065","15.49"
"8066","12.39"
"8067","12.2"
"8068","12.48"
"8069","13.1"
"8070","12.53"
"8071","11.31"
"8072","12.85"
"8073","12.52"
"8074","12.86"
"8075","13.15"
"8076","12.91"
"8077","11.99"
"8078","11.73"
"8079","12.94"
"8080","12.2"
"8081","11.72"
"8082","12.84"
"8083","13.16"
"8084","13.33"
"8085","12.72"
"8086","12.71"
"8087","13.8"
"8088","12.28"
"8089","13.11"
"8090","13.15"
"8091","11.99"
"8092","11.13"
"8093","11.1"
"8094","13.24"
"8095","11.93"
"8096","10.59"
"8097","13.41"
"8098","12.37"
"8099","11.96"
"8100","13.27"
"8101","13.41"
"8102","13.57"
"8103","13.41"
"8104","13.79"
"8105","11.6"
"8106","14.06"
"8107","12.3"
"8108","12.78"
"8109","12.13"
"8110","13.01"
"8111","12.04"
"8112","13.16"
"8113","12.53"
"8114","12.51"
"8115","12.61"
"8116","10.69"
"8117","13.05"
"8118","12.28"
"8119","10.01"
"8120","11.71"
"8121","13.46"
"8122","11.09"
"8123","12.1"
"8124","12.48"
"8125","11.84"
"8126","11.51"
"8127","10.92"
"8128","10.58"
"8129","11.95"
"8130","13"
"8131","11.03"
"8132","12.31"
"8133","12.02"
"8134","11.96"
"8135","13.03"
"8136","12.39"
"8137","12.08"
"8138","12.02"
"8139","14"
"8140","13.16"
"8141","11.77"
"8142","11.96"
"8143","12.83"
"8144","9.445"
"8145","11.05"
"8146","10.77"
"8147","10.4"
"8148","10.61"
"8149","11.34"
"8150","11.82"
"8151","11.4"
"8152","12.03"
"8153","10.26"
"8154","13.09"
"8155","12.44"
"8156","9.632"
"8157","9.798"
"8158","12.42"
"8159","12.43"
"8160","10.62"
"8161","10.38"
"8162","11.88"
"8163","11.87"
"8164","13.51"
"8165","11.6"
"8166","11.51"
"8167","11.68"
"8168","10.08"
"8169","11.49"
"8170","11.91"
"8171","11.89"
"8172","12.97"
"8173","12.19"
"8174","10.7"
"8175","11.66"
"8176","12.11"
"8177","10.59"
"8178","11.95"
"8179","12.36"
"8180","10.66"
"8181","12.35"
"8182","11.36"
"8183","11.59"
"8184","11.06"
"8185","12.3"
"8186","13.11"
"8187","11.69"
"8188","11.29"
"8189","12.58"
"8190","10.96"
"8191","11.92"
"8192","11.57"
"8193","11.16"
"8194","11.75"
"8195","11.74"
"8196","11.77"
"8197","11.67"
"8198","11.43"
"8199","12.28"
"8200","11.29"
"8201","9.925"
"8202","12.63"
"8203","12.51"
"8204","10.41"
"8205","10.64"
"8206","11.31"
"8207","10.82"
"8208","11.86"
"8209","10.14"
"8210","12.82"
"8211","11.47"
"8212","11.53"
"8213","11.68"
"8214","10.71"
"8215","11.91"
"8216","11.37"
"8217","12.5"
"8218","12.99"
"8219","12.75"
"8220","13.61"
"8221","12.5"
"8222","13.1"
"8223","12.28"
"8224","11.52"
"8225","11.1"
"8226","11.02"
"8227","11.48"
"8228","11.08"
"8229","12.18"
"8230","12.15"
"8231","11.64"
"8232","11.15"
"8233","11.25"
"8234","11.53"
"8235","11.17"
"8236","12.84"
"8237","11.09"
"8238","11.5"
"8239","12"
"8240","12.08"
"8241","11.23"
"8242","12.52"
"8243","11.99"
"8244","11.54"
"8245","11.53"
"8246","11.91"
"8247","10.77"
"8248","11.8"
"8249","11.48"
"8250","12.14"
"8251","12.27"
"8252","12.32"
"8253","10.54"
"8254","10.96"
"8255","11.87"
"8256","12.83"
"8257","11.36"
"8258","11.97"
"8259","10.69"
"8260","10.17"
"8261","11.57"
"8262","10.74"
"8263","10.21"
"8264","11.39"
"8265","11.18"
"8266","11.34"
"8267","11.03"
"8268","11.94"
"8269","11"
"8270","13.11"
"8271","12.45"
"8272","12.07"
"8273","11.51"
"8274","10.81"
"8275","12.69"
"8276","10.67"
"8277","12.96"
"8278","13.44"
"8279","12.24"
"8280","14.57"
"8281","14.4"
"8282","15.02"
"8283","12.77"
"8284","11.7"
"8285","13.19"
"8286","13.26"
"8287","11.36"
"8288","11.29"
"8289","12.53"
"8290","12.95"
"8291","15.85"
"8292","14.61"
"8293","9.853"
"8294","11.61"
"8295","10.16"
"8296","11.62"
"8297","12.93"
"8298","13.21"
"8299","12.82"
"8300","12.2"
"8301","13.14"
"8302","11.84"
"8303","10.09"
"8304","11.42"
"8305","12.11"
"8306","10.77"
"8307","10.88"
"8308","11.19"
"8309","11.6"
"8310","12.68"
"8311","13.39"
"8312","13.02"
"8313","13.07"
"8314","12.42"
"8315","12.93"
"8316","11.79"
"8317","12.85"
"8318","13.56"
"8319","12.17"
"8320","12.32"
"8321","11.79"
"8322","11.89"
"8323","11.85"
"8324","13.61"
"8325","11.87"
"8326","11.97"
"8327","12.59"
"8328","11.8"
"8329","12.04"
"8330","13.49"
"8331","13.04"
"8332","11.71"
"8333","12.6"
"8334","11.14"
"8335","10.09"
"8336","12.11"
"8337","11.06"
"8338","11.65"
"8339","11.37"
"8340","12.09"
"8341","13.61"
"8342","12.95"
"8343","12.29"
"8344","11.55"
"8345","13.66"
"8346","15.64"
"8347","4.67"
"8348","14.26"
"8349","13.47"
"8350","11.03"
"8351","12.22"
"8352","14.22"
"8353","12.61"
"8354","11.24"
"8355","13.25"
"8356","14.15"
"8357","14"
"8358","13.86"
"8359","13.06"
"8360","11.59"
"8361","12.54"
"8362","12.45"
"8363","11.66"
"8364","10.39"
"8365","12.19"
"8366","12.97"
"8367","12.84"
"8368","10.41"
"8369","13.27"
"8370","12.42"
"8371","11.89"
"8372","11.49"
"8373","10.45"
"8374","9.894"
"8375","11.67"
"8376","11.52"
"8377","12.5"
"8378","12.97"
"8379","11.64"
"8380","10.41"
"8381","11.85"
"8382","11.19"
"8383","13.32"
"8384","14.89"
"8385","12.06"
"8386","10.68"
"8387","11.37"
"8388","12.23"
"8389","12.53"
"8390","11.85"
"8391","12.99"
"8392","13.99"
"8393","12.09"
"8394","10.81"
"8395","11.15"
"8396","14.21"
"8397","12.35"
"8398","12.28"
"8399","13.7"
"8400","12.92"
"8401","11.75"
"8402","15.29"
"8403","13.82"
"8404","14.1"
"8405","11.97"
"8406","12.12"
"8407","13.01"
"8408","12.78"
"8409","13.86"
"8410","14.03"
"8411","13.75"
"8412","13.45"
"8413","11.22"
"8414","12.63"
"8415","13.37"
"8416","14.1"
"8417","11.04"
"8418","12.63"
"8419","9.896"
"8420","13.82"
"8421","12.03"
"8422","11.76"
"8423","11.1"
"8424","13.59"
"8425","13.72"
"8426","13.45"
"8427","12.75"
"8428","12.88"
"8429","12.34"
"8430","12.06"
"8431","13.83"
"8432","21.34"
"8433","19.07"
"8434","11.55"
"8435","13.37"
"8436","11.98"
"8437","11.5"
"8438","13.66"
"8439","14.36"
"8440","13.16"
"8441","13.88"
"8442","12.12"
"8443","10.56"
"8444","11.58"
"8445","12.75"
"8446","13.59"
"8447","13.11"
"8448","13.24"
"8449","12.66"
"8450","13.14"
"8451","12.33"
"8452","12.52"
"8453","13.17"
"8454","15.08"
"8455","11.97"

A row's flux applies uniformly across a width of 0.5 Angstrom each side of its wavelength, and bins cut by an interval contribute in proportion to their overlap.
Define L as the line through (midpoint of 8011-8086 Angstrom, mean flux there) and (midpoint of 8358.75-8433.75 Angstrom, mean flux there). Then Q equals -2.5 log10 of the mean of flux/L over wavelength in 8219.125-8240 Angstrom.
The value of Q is 0.07 mag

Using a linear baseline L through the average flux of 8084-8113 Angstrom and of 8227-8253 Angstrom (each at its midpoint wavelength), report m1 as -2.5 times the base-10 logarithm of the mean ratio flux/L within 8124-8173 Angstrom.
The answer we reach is 0.06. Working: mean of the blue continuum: 12.7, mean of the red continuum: 11.7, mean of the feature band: 11.7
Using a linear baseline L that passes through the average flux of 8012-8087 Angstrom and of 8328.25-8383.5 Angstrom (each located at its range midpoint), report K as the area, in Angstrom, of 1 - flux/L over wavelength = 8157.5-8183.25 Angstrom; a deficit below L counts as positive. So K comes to 1.7 Angstrom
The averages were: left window 12.7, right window 12.1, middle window 11.7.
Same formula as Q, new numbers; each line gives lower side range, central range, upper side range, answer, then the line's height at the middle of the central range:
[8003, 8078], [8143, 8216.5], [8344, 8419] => 0.10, 12.6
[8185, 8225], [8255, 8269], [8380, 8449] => 0.07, 12.1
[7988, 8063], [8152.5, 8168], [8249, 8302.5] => 0.08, 12.4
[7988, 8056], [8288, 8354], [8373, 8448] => 0.04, 12.7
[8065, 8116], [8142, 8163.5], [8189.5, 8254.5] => 0.08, 12.2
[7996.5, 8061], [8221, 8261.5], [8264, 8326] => 0.07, 12.4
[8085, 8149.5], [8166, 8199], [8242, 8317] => 0.04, 12.1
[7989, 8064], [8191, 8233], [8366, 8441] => 0.09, 12.7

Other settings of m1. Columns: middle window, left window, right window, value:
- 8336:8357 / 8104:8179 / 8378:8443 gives 0.02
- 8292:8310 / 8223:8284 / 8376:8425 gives 0.03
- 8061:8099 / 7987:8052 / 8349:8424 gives 0.01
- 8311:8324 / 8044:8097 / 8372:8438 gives 0.01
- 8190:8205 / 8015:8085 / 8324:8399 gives 0.09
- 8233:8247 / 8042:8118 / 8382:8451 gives 0.10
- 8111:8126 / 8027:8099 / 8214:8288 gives 0.04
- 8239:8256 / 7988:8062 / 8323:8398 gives 0.06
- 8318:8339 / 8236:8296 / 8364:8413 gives 0.01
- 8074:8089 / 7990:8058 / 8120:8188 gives -0.04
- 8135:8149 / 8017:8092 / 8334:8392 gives 0.07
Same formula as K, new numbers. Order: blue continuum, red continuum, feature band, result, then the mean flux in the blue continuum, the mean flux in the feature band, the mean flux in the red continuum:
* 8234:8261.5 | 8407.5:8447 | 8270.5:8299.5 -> -1.54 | 11.6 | 12.6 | 13.1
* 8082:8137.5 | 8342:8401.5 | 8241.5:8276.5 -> 2.12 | 12.4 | 11.6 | 12.3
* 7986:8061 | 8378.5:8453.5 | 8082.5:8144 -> 1.66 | 12.7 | 12.4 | 12.8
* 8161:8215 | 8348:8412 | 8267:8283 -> -0.72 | 11.6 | 12.5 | 12.5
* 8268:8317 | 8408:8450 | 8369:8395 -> 1.78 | 12.4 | 12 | 13.1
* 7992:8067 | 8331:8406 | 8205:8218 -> 0.98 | 12.7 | 11.5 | 12.3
